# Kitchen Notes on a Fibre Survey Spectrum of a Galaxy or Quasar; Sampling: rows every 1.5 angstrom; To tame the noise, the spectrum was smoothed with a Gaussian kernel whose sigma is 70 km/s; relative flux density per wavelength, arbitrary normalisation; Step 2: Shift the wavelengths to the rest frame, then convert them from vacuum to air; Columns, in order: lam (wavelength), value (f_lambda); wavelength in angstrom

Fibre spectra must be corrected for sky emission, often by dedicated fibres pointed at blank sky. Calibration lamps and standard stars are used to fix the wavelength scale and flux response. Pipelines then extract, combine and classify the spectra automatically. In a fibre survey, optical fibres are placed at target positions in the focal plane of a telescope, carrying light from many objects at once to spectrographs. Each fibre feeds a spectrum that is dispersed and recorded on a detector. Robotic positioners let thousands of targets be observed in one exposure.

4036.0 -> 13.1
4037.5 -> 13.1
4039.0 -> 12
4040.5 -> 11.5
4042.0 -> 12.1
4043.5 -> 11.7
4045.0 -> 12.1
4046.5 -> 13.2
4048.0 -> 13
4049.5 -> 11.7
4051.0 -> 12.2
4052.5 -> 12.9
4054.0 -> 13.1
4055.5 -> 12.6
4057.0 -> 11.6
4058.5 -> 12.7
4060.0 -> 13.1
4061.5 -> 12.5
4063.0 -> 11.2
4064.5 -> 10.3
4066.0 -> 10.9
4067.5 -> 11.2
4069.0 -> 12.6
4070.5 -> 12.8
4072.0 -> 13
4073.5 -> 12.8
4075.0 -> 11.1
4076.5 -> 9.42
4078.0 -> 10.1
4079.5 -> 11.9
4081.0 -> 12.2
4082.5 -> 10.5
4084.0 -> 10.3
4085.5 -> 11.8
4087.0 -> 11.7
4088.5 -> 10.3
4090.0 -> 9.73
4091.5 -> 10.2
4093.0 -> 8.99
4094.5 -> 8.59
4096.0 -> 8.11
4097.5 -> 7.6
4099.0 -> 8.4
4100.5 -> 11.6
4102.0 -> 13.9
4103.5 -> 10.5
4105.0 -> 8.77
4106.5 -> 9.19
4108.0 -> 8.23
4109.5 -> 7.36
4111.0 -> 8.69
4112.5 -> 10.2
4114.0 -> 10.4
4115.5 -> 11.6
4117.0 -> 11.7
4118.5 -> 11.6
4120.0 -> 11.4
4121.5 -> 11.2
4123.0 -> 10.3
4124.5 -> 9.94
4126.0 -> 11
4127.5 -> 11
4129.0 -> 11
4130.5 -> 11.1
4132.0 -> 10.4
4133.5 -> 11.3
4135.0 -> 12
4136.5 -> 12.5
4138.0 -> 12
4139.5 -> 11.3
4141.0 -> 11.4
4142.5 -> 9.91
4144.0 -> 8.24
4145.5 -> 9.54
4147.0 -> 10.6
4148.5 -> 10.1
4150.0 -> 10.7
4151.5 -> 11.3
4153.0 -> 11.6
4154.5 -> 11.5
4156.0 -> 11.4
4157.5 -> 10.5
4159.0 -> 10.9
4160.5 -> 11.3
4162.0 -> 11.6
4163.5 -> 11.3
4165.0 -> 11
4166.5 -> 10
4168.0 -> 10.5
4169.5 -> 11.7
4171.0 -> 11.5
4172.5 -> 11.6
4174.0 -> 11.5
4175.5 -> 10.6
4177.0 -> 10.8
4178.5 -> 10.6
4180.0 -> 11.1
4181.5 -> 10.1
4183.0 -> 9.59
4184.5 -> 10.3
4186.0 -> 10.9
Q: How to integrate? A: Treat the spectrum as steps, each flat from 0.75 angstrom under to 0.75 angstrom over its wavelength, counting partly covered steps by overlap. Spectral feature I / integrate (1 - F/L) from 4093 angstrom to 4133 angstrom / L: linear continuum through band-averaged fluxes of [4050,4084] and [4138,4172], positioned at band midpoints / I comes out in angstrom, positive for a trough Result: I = 4.1 angstrom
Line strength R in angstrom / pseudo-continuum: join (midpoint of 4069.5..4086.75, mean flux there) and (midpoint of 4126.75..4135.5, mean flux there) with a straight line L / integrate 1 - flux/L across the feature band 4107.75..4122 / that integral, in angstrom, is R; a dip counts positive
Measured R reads 1.2 angstrom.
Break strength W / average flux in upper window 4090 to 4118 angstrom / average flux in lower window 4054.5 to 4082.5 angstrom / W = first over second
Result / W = 0.8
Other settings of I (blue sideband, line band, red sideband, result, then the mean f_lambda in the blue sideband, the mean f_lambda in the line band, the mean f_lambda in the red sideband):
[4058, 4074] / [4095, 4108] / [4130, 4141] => 2.36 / 12.1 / 9.65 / 11.5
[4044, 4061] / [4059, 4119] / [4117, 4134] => 5.79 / 12.5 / 10.6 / 11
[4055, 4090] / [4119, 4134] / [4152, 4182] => 0.53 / 11.5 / 10.9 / 11.1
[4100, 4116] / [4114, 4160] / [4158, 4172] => -1.84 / 9.99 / 11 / 11.1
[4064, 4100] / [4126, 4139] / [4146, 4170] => -0.63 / 10.6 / 11.4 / 11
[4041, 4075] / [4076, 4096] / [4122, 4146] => 2.29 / 12.2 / 10.4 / 10.8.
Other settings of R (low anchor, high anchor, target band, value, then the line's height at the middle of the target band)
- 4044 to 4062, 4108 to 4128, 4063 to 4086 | 0.9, 11.8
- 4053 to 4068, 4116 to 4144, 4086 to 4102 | 2.5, 11.5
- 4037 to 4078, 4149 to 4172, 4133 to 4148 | 0.6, 11.3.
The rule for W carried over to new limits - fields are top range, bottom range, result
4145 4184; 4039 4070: 0.90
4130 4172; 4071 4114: 1.08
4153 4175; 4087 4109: 1.16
